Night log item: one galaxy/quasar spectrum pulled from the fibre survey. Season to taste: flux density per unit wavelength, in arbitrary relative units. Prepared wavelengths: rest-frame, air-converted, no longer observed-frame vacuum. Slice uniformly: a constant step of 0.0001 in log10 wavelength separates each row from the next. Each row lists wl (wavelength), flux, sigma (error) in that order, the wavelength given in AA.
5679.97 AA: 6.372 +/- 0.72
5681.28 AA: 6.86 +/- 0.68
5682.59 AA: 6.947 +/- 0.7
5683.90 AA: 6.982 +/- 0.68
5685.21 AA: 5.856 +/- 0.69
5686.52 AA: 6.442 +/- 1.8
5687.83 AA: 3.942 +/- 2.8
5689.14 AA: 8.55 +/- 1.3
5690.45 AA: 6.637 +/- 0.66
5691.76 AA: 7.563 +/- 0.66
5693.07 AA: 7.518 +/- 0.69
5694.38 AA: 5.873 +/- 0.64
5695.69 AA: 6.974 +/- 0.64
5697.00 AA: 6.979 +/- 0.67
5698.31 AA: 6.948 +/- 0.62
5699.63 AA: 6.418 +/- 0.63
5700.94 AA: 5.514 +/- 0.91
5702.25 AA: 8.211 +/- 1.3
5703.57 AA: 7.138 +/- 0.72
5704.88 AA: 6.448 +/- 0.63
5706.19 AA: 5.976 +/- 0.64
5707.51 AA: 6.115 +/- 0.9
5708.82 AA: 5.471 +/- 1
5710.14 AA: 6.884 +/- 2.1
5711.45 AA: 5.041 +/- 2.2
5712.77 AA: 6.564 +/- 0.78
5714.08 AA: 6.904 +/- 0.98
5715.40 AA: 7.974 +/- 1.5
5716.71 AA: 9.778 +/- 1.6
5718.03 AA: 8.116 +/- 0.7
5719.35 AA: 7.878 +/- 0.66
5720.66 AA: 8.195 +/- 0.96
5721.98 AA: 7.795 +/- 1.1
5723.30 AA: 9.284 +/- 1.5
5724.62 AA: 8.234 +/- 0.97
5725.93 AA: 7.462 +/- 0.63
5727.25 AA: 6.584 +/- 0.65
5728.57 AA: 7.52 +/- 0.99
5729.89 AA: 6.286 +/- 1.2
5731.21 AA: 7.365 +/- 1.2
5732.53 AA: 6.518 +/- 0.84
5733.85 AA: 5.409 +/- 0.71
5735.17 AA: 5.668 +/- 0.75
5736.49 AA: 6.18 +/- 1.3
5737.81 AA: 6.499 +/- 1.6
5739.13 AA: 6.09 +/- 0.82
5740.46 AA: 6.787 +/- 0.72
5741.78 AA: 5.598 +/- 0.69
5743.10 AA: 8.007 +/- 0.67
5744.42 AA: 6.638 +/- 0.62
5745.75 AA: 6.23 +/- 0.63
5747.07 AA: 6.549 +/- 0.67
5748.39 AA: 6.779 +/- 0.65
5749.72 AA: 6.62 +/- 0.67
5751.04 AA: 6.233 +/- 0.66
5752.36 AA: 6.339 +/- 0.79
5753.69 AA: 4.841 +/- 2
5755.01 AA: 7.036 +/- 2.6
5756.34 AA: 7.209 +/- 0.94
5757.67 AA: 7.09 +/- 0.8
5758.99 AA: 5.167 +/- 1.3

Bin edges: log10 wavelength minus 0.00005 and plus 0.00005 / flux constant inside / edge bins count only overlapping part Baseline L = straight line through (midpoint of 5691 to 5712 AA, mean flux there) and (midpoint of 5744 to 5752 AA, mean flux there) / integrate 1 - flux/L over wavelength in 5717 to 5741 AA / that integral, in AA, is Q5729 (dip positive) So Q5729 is -2.25 AA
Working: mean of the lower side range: 6.58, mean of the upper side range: 6.5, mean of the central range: 7.14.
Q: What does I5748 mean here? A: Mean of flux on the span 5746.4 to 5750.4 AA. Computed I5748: 6.65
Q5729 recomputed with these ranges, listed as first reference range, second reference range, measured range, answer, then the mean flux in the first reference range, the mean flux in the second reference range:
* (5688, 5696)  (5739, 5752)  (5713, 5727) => -2.67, 7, 6.57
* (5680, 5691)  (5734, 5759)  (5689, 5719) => -2.04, 6.51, 6.41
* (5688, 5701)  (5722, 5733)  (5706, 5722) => 0.16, 6.85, 7.44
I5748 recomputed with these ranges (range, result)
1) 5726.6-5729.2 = 7.05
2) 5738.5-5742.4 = 6.15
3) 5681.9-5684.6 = 6.93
